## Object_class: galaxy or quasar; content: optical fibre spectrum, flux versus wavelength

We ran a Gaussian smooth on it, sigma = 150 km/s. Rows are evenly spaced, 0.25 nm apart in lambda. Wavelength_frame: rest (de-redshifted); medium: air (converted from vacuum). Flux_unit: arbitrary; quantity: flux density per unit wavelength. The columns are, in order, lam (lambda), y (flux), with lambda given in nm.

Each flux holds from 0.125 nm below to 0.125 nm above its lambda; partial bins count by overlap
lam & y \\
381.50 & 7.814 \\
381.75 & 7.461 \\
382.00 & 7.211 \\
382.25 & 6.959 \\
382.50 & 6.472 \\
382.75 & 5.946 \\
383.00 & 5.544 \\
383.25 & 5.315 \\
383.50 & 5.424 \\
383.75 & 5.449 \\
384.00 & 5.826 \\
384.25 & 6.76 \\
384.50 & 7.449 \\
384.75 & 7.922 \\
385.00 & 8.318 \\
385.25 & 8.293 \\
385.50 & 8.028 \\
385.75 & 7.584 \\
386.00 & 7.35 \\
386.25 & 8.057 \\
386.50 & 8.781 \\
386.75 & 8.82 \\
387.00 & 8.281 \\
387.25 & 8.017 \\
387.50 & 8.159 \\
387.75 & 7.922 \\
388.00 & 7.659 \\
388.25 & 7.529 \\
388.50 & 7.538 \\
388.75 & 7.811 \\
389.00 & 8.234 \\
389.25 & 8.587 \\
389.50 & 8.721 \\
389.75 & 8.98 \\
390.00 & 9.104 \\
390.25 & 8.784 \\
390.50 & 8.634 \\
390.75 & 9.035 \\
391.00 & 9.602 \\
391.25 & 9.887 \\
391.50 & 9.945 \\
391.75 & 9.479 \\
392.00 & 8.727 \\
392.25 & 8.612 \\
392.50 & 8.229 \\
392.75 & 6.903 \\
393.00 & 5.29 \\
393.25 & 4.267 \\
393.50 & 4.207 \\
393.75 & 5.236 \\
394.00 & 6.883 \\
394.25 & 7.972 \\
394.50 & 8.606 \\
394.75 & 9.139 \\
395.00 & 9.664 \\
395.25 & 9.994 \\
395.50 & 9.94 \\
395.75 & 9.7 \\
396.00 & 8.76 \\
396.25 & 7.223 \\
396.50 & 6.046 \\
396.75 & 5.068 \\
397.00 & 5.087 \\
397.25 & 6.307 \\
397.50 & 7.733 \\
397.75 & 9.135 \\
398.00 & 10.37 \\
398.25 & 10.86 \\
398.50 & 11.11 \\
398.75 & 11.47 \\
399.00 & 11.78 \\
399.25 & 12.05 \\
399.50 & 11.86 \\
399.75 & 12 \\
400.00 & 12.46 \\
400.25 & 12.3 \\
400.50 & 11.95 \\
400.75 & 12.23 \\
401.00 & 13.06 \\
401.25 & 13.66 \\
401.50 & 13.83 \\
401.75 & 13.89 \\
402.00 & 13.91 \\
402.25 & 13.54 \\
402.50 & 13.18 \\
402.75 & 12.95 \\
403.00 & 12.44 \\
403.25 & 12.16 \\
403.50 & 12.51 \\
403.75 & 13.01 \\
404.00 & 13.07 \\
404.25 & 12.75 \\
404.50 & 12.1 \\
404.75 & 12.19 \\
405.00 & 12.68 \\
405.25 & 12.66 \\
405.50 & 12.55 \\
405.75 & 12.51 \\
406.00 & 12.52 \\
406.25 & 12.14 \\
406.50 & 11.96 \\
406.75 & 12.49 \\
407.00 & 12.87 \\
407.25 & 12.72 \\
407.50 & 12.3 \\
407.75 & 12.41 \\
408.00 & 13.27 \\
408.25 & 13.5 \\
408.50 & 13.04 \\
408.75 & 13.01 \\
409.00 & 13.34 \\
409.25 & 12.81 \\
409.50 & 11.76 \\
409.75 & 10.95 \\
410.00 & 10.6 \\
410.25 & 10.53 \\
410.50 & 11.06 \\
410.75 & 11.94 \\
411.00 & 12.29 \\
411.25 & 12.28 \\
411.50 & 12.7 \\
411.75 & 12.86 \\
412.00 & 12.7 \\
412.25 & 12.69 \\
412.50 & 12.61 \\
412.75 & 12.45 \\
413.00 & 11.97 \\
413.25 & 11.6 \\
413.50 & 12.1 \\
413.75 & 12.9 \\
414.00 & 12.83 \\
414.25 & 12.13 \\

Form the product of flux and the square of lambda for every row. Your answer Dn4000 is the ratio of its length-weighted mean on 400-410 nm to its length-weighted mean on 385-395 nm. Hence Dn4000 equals 1.70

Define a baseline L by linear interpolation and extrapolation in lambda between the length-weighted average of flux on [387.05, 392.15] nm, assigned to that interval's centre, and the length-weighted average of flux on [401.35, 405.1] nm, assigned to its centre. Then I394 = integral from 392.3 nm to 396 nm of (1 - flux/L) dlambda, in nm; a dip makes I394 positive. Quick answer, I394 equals 0.906 nm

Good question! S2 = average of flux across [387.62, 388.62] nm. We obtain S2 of 7.67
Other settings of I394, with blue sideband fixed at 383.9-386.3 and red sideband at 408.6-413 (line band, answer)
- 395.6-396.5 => 0.12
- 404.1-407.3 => -0.35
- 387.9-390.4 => 0.00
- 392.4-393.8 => 0.52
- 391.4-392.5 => -0.04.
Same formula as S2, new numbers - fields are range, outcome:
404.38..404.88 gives 12.2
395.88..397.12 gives 6.43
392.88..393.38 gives 4.77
